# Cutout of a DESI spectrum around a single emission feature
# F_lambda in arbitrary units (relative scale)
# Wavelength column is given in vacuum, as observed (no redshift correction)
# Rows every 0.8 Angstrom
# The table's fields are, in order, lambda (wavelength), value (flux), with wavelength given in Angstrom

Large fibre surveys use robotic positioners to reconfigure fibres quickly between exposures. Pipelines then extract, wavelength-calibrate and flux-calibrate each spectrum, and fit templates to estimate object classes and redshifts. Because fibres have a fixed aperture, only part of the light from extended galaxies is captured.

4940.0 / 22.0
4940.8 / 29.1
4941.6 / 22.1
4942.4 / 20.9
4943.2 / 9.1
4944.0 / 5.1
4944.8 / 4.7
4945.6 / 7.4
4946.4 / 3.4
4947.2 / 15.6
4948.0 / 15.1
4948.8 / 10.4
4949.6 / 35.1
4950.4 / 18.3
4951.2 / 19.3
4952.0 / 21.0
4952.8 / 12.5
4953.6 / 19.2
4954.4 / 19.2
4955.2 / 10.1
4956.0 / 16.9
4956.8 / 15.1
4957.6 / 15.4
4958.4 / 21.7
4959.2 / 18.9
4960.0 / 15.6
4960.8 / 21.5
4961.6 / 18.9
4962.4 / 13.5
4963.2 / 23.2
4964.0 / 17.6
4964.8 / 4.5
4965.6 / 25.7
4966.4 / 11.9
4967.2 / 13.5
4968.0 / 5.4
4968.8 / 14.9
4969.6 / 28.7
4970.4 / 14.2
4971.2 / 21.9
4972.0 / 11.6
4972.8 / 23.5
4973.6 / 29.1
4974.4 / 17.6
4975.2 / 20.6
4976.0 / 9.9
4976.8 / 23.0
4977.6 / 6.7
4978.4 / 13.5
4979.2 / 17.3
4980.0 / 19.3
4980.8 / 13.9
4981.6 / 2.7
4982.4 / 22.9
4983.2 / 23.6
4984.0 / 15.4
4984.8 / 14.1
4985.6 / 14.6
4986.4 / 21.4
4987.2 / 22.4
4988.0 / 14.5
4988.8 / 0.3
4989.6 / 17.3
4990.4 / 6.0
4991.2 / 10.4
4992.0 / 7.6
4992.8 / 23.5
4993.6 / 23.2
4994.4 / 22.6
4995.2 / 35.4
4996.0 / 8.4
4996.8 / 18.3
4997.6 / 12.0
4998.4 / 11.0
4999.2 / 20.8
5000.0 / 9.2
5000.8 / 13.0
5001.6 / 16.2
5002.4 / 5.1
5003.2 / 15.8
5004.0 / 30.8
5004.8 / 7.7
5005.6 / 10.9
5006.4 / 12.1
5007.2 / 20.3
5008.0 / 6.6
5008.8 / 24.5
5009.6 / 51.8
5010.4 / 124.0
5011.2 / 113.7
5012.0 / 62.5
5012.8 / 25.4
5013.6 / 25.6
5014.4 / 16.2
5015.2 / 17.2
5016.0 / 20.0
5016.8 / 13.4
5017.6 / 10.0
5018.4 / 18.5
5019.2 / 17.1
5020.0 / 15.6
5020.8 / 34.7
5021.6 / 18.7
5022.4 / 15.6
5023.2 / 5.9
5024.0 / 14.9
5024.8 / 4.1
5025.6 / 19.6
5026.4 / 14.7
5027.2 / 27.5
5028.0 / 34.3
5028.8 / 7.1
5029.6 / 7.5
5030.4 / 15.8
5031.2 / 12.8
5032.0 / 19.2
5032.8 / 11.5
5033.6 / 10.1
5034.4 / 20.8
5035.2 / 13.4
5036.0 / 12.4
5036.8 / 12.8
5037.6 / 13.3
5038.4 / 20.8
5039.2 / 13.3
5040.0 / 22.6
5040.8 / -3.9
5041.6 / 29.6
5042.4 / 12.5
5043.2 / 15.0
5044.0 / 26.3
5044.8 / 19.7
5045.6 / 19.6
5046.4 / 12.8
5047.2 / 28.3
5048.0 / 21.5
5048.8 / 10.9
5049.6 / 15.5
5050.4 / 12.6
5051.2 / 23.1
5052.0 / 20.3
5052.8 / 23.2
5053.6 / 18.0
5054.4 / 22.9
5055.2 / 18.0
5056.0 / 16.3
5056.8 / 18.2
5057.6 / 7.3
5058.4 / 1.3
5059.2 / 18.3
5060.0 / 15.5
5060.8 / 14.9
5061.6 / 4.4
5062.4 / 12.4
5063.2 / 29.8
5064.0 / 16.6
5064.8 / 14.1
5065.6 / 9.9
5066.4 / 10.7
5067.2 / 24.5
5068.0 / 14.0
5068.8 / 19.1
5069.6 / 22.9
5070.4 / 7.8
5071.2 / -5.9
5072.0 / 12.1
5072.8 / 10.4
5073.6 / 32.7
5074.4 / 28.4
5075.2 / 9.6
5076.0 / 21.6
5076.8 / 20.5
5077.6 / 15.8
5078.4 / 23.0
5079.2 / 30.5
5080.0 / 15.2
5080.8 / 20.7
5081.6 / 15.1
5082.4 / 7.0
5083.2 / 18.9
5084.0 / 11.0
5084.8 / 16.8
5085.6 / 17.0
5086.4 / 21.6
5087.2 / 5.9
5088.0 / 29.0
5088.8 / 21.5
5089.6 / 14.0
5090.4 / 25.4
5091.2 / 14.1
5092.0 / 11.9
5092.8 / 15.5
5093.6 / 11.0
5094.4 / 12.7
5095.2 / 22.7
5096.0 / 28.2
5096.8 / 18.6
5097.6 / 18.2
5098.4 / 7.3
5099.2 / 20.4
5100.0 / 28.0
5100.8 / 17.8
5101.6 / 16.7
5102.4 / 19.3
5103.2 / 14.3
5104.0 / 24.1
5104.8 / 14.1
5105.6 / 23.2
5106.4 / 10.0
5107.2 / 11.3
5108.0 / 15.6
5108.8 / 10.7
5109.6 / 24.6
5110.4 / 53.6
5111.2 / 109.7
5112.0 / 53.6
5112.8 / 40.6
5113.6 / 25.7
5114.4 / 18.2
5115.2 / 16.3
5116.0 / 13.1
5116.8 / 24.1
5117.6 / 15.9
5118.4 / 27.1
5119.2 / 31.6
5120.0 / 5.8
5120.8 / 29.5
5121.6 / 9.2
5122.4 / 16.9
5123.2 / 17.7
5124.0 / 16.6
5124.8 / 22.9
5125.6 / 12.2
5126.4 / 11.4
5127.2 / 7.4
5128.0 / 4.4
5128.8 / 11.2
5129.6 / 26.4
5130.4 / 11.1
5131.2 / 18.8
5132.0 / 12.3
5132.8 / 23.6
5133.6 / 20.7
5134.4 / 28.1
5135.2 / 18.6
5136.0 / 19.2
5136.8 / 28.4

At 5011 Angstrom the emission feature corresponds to H-beta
